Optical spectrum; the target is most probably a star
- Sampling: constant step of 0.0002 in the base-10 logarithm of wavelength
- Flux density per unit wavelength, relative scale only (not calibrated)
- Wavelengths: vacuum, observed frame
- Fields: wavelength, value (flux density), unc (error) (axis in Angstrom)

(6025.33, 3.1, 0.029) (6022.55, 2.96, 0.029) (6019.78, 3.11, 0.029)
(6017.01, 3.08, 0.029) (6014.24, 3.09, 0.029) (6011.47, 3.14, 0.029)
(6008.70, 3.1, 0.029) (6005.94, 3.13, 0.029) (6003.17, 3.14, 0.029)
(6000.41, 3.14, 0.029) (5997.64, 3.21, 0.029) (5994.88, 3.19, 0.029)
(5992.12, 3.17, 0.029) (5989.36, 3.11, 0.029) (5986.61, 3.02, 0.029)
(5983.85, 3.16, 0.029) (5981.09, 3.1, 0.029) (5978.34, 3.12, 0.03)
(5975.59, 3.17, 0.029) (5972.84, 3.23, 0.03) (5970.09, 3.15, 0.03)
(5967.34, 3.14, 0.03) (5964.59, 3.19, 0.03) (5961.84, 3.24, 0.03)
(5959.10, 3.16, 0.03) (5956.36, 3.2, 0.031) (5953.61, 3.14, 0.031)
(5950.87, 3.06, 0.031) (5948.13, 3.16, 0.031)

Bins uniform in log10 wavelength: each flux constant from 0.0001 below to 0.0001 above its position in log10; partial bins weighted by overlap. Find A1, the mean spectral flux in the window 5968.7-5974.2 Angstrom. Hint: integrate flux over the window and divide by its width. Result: 3.19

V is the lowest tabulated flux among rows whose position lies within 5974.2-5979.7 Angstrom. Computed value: 3.12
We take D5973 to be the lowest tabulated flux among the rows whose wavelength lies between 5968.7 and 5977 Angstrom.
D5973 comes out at 3.15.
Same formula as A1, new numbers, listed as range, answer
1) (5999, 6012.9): 3.13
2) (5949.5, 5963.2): 3.16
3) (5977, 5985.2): 3.13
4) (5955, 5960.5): 3.19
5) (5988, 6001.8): 3.16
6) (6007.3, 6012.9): 3.12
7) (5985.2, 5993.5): 3.1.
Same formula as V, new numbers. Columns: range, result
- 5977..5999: 3.02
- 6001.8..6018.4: 3.08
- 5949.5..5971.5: 3.06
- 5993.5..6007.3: 3.13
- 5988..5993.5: 3.11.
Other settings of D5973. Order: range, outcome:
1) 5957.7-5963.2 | 3.16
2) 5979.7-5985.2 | 3.1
